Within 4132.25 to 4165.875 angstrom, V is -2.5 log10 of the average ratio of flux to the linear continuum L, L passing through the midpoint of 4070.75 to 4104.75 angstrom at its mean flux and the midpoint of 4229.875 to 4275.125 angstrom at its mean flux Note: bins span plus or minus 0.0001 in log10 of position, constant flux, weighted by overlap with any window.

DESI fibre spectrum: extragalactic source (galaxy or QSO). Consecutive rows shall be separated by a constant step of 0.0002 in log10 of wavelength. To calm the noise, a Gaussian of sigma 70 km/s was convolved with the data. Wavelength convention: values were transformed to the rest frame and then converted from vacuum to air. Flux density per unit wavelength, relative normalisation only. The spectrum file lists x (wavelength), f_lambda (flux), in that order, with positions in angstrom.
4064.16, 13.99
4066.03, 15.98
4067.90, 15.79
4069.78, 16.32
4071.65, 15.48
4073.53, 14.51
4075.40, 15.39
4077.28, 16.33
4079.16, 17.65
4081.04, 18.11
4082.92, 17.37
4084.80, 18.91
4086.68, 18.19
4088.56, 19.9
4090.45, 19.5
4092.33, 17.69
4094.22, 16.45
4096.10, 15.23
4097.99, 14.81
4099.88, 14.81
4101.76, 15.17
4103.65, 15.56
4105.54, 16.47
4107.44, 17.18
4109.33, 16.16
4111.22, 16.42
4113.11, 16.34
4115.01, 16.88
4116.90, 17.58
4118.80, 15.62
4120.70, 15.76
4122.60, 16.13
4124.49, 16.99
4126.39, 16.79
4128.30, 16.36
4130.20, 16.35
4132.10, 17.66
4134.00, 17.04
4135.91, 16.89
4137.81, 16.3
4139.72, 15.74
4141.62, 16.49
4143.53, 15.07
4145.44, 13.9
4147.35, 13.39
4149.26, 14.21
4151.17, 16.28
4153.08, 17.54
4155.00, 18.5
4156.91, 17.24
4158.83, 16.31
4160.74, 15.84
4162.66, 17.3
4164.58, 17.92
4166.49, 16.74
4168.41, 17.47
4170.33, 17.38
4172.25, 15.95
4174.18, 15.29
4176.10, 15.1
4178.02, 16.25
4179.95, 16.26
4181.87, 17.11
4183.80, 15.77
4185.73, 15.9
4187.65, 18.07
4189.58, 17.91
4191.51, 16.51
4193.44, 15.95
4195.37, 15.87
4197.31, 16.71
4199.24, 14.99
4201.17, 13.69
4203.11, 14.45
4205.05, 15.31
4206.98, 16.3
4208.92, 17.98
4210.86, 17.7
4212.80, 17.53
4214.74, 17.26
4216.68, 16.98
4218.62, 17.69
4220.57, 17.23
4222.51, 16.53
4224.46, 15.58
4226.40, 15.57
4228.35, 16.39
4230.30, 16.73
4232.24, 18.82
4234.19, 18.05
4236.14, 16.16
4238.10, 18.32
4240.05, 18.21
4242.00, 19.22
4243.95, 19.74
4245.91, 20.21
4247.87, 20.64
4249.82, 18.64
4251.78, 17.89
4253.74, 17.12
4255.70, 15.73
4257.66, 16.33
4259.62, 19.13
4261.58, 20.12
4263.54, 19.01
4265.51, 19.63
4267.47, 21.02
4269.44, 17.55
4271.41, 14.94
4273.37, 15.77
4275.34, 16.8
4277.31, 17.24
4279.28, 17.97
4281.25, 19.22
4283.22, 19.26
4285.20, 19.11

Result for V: 0.07 mag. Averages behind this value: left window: 16.7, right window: 18.2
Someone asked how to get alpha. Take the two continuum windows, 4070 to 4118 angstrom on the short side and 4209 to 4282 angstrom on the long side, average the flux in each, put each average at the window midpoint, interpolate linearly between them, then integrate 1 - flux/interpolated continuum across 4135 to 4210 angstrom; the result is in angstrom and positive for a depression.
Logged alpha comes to 4.7 angstrom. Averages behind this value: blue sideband 16.7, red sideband 17.8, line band 16.2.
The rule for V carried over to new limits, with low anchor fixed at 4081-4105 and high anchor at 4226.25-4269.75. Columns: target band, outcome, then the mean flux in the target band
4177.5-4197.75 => 0.08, 16.6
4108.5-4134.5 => 0.04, 16.6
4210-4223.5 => 0.05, 17.3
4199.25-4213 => 0.13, 16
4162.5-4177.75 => 0.07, 16.6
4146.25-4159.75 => 0.09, 16.2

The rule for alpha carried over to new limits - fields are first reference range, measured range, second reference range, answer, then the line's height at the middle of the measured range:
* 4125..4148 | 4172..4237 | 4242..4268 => 4.4 angstrom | 17.6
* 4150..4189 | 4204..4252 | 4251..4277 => -0.7 angstrom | 17.4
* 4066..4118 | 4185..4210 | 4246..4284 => 2.0 angstrom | 17.6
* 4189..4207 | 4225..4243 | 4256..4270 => 0.0 angstrom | 17.4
